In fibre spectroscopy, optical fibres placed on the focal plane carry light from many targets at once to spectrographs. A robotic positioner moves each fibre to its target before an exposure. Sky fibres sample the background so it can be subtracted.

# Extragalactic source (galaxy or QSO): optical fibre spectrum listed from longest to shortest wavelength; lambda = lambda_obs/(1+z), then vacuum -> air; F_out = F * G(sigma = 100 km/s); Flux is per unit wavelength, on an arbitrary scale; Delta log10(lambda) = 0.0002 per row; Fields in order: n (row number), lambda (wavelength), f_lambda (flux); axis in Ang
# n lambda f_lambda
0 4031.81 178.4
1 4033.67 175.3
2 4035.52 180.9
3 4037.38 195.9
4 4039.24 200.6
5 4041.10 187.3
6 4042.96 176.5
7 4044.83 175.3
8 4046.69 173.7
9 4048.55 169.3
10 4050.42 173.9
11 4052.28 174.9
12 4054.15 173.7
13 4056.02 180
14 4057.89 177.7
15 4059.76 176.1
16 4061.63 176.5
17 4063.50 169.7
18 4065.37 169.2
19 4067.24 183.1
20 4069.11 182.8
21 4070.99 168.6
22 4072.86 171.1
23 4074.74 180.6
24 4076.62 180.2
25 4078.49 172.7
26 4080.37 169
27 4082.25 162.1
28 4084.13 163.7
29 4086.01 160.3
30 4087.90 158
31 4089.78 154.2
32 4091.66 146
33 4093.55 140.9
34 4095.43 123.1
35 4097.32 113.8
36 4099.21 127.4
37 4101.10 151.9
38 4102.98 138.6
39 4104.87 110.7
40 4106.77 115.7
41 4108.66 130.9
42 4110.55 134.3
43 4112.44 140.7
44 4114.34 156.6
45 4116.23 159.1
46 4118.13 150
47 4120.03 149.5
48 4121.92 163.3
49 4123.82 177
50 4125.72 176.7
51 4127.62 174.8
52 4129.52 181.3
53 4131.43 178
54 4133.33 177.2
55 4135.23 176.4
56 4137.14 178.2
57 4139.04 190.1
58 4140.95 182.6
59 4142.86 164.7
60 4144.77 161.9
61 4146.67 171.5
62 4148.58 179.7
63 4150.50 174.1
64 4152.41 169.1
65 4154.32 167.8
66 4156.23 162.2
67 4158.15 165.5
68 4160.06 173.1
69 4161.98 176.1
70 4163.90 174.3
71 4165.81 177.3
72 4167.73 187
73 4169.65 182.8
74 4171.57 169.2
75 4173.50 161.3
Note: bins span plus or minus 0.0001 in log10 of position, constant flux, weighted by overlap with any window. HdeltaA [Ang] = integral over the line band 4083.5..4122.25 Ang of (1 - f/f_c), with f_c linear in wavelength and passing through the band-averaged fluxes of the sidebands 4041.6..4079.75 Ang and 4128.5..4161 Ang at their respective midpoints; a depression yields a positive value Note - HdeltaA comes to 7.3 Ang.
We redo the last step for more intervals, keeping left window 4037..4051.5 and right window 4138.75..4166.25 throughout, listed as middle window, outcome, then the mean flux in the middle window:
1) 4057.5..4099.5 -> 3.8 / 162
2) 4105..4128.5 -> 3.2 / 151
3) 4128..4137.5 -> -0.2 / 178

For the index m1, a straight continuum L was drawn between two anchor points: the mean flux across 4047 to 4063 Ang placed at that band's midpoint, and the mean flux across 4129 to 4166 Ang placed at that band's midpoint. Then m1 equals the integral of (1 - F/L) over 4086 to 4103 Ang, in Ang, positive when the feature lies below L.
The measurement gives 3.3 Ang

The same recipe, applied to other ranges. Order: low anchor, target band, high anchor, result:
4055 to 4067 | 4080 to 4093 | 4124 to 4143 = 1.4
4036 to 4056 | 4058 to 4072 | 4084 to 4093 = -0.5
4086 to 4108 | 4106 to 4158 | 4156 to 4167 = -3.1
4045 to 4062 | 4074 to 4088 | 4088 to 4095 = -1.3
